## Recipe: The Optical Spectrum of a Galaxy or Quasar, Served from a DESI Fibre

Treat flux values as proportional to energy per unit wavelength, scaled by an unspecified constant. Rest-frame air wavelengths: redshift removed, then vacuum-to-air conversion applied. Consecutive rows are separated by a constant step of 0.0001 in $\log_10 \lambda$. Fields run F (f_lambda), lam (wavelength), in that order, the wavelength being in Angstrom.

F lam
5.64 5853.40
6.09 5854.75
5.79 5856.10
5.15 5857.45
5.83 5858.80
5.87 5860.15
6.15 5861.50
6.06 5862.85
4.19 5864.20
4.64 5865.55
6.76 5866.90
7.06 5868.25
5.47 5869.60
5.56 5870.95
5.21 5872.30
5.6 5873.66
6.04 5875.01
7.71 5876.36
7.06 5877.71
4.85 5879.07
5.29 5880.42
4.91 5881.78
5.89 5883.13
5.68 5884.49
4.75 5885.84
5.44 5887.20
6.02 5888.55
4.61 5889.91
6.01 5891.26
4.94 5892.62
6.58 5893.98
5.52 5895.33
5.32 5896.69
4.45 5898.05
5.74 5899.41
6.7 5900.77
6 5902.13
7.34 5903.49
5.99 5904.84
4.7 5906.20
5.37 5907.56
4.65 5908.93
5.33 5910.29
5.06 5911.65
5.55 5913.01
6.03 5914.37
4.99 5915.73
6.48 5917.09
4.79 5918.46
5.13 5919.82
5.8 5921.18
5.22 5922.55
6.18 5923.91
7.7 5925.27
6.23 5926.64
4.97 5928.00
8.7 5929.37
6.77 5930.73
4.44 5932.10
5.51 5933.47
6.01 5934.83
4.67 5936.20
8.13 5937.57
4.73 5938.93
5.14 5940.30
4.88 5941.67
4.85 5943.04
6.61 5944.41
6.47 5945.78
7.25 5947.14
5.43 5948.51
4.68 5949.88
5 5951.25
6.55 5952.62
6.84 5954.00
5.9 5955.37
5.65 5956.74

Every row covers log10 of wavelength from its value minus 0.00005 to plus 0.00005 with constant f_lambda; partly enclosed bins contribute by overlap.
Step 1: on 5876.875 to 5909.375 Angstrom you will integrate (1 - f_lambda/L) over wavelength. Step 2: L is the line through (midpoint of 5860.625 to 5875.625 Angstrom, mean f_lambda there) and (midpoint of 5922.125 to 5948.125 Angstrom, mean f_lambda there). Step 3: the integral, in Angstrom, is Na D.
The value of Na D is 1.3 Angstrom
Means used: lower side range 5.71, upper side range 6.03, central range 5.59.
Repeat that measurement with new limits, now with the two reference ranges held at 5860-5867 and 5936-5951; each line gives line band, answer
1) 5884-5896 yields 0.15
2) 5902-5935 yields -0.79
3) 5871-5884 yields -0.67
